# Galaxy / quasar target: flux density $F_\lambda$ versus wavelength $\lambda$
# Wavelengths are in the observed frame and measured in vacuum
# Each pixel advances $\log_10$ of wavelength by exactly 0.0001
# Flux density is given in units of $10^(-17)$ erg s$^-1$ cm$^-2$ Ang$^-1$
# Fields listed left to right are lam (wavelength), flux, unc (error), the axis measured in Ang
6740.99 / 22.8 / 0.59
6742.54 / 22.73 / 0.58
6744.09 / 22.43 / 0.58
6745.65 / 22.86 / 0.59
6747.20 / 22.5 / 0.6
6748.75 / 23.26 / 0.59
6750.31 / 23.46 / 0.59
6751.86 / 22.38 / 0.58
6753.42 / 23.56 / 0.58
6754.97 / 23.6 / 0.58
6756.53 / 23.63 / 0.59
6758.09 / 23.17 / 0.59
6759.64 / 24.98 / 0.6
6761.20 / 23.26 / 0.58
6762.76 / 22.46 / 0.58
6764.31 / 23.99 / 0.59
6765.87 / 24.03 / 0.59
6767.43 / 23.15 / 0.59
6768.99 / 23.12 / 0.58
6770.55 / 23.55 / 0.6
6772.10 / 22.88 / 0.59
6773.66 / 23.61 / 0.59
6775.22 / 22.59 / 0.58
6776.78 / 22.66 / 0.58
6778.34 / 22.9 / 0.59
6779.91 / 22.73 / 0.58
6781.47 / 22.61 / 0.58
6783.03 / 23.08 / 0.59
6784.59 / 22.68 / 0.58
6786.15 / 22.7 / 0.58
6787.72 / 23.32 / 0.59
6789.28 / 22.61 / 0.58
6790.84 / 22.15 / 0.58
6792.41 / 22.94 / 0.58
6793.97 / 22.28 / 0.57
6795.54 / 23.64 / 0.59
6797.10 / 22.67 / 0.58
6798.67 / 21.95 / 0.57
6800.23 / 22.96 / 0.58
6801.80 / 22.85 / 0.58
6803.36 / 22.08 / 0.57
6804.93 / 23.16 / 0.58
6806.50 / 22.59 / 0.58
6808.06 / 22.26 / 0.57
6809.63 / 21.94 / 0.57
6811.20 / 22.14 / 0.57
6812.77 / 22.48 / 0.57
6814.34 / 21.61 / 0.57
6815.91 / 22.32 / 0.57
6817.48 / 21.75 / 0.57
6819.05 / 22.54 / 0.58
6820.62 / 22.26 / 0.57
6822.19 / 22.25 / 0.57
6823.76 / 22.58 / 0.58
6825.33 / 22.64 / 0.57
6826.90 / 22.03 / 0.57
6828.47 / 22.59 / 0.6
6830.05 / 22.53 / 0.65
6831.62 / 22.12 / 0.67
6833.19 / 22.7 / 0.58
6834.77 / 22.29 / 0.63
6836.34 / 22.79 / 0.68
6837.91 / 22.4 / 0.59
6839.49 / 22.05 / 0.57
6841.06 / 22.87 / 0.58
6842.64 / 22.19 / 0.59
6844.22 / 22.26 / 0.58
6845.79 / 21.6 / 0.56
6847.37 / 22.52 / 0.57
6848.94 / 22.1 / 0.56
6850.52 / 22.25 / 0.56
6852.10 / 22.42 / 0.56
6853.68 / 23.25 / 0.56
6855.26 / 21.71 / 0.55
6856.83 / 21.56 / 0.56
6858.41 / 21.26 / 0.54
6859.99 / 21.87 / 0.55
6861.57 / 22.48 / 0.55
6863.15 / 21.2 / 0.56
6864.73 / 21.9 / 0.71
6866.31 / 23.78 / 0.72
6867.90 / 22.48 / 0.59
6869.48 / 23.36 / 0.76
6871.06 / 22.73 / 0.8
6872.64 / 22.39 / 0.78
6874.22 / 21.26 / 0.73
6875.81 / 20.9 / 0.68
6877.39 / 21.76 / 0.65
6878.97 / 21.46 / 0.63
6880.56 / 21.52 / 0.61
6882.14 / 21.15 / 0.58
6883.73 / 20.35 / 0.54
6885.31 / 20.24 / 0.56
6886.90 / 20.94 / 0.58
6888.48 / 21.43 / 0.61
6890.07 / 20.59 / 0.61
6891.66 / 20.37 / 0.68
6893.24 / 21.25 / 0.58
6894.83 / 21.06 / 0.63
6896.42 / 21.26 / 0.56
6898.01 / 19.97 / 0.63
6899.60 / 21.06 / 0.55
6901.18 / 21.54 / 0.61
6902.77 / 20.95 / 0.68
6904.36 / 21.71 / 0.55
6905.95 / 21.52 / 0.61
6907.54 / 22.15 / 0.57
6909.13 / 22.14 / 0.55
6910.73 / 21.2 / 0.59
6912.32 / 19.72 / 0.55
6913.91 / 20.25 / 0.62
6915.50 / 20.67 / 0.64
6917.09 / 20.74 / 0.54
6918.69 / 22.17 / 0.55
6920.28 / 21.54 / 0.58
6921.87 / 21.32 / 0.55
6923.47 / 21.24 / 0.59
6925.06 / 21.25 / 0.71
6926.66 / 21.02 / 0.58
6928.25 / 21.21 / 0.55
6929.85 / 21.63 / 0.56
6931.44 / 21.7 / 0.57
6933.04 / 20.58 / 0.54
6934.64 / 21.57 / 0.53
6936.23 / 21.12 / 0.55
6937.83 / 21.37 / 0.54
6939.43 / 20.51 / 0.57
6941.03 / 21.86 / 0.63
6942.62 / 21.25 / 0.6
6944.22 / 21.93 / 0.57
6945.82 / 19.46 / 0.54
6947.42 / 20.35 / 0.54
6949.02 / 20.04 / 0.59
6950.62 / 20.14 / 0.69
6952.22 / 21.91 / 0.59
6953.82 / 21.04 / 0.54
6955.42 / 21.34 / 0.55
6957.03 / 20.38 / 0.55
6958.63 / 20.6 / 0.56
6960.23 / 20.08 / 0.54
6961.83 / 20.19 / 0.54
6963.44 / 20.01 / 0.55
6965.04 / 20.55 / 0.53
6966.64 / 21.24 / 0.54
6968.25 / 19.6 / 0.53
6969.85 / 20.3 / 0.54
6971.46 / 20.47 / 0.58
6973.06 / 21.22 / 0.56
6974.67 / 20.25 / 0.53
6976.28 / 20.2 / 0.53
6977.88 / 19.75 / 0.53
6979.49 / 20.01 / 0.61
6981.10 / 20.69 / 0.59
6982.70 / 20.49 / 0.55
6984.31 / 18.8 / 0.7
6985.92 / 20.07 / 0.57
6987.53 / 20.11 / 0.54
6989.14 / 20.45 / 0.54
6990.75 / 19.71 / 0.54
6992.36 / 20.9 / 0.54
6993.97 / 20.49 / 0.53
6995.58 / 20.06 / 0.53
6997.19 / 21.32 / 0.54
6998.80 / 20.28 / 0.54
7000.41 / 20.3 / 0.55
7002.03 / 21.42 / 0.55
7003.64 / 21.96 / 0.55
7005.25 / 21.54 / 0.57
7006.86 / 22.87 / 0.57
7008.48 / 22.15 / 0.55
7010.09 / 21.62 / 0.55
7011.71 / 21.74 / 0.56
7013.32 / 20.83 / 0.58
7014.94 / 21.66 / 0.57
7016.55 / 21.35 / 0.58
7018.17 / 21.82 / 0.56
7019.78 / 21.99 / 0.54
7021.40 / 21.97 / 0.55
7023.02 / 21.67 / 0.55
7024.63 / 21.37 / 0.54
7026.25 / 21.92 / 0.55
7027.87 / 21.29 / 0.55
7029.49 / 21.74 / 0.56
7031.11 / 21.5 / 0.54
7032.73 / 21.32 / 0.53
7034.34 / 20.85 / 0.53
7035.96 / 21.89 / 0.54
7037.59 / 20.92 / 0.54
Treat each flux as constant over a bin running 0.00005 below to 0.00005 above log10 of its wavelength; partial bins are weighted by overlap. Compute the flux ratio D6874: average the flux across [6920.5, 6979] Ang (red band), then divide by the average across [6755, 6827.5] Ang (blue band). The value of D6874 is 0.9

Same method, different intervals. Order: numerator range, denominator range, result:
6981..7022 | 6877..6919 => 1.00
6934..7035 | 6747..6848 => 0.92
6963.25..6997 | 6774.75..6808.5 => 0.89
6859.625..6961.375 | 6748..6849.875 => 0.93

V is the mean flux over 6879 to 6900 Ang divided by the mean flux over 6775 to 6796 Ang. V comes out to 0.92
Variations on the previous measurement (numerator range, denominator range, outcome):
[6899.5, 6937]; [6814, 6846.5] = 0.95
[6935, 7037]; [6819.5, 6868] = 0.94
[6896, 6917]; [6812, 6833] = 0.95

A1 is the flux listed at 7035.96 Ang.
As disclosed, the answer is 21.89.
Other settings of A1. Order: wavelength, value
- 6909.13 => 22.14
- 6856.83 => 21.56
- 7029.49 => 21.74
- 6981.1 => 20.69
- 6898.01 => 19.97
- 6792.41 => 22.94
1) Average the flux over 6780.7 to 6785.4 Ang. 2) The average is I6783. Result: 22.8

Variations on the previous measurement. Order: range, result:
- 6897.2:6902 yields 20.9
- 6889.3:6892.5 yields 20.5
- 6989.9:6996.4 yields 20.3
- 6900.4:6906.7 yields 21.4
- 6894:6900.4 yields 20.8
